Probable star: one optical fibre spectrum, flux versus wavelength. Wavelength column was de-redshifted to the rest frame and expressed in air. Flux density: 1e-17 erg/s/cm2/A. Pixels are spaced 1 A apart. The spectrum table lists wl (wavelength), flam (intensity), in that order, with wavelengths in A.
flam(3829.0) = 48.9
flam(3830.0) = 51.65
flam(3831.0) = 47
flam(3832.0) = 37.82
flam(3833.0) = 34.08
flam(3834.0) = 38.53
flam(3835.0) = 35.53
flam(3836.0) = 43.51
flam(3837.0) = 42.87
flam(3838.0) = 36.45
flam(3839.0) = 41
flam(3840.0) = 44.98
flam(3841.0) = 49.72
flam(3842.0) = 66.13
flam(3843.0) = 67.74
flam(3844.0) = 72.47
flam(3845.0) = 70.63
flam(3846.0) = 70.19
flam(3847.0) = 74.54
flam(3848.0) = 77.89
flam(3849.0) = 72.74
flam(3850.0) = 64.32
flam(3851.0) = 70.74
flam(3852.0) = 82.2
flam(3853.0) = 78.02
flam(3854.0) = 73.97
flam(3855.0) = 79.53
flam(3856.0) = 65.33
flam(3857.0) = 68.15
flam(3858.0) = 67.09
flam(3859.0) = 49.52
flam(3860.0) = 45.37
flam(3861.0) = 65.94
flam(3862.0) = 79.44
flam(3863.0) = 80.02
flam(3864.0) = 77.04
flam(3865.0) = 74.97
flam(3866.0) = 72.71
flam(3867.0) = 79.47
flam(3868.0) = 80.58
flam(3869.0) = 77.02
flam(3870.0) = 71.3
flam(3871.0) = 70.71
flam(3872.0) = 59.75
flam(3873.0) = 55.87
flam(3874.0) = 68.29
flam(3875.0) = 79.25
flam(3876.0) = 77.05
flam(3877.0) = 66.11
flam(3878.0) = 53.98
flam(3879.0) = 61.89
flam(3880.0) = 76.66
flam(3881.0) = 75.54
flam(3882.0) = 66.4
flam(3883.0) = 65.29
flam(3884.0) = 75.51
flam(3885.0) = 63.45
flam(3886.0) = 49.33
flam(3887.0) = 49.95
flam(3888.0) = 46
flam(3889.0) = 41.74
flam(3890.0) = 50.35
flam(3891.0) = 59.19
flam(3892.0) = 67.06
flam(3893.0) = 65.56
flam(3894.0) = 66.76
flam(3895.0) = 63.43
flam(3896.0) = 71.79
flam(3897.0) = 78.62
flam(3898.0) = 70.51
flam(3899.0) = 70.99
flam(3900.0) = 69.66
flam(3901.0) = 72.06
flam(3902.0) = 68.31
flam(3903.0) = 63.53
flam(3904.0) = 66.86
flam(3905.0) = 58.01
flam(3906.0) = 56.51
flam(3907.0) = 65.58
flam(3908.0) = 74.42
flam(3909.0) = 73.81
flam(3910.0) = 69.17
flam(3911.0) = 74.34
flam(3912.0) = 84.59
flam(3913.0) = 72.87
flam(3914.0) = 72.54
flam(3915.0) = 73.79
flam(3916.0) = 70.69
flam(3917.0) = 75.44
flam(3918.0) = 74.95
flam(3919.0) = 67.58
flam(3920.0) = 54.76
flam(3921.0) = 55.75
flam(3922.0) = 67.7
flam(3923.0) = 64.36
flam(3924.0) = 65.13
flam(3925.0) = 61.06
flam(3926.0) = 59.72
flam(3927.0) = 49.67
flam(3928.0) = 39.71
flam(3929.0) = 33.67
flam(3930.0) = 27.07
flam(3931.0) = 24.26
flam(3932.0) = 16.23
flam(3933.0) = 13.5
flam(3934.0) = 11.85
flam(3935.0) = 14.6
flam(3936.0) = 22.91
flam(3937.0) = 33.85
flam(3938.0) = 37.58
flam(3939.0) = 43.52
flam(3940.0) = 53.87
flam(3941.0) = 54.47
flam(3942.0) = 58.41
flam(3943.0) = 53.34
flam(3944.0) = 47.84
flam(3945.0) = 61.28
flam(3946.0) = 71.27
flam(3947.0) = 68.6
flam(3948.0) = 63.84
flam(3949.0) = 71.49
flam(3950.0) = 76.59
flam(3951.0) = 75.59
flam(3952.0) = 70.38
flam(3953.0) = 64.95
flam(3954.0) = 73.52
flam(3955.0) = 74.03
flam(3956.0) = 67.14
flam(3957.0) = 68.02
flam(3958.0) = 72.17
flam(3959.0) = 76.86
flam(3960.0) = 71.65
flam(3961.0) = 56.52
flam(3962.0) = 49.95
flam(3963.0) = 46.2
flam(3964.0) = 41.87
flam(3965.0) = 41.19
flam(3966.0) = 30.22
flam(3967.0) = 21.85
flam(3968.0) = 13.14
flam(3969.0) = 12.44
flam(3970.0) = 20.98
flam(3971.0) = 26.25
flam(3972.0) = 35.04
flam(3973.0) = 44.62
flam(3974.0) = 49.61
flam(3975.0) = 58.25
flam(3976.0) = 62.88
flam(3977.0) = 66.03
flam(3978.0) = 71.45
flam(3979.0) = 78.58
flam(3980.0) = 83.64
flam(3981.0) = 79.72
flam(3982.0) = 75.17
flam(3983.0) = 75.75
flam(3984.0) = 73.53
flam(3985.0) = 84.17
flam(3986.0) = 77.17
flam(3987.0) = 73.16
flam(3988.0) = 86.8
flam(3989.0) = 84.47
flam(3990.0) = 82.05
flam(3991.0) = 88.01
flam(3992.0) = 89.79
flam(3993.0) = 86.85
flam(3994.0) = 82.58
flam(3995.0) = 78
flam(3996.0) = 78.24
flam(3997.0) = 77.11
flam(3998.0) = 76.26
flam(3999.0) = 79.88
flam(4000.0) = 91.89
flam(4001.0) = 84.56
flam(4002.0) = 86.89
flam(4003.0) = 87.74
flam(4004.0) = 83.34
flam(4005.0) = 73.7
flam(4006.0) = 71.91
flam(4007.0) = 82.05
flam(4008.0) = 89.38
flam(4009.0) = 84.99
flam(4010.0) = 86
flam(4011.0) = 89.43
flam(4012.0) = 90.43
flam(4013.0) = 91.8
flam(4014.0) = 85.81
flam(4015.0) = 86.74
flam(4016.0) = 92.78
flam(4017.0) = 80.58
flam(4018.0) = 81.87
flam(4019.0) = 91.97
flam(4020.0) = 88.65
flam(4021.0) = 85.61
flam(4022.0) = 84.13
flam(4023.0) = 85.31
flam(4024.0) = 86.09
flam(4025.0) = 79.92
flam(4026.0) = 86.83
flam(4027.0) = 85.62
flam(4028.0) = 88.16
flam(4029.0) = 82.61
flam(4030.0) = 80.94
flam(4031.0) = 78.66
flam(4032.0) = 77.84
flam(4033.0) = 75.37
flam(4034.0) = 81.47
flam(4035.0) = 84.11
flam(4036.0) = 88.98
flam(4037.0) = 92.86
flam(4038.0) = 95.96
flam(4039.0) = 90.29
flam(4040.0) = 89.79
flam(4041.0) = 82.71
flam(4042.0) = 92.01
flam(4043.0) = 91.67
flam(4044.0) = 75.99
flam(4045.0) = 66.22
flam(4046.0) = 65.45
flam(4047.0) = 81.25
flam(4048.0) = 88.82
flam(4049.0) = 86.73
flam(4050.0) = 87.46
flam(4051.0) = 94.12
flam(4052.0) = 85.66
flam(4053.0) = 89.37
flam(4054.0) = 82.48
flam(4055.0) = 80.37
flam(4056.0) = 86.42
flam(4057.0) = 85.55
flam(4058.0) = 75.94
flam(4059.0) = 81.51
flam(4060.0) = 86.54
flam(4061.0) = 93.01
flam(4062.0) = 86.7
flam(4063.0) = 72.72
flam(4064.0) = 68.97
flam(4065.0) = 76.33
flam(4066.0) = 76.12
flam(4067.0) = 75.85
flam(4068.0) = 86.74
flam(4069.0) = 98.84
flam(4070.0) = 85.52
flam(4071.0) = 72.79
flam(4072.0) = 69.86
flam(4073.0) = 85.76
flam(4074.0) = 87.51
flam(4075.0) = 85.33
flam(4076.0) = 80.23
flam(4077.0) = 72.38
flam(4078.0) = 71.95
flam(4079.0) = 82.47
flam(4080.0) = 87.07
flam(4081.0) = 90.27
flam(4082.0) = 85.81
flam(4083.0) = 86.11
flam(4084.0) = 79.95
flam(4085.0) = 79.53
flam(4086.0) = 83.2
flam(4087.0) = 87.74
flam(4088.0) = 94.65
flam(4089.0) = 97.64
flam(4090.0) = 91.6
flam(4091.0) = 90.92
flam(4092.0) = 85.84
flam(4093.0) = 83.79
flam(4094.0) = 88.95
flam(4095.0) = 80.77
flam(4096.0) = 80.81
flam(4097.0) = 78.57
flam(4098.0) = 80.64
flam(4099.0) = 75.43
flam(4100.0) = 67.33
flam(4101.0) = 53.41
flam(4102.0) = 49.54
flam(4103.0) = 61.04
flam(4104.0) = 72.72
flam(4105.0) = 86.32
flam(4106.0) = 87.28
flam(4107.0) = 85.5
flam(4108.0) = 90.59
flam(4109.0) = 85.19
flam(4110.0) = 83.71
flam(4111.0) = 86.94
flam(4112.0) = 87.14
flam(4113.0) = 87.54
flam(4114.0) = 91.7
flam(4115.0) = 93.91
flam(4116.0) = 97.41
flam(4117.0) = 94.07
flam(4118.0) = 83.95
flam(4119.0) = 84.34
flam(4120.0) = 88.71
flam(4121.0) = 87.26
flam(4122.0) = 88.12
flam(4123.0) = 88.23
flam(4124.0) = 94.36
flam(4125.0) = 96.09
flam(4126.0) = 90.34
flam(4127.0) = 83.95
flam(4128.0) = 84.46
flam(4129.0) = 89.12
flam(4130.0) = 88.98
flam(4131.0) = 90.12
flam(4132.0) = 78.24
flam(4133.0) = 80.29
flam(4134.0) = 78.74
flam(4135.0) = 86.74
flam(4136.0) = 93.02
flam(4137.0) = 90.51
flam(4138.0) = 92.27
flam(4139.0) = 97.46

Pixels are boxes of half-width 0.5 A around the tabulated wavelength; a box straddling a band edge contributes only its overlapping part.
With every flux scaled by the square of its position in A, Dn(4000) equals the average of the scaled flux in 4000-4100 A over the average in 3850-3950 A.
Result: 1.5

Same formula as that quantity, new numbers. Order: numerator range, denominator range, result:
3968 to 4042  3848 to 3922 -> 1.22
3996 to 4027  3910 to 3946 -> 1.71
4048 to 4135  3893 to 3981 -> 1.59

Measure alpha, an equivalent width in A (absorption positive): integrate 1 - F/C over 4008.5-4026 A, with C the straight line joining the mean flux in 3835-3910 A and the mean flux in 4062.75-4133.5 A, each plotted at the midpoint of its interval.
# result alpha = -2.18 A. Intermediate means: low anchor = 65.6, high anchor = 83.4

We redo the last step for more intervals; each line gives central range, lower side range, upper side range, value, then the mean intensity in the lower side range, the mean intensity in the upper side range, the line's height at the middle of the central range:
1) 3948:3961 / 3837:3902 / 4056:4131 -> 0.3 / 66.3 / 83.5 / 72.9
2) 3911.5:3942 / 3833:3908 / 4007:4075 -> 8.9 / 64.7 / 84.2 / 71.1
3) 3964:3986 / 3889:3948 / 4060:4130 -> 4.4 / 57.4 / 83.5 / 65.8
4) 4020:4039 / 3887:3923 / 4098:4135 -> -2.0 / 66.4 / 83.7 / 76.6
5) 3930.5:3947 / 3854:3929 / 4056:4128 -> 7.2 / 66.4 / 83.3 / 70.4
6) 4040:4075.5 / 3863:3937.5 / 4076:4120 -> -1.9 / 61.2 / 83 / 78.5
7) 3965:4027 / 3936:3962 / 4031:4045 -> 0.8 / 61.7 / 85.1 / 74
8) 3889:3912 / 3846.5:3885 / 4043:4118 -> 1.7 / 70.4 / 82.5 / 72.4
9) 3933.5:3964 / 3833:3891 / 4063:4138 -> 6.2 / 63.9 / 83.7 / 71.1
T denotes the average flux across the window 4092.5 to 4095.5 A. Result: 84.5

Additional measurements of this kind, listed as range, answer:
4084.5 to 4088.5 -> 86.3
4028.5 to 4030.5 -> 81.8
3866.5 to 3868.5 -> 80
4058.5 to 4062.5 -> 86.9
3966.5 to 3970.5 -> 17.1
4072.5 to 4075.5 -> 86.2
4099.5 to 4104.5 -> 60.8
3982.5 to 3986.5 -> 77.7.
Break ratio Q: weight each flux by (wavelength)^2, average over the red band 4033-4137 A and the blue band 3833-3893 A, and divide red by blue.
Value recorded 1.47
